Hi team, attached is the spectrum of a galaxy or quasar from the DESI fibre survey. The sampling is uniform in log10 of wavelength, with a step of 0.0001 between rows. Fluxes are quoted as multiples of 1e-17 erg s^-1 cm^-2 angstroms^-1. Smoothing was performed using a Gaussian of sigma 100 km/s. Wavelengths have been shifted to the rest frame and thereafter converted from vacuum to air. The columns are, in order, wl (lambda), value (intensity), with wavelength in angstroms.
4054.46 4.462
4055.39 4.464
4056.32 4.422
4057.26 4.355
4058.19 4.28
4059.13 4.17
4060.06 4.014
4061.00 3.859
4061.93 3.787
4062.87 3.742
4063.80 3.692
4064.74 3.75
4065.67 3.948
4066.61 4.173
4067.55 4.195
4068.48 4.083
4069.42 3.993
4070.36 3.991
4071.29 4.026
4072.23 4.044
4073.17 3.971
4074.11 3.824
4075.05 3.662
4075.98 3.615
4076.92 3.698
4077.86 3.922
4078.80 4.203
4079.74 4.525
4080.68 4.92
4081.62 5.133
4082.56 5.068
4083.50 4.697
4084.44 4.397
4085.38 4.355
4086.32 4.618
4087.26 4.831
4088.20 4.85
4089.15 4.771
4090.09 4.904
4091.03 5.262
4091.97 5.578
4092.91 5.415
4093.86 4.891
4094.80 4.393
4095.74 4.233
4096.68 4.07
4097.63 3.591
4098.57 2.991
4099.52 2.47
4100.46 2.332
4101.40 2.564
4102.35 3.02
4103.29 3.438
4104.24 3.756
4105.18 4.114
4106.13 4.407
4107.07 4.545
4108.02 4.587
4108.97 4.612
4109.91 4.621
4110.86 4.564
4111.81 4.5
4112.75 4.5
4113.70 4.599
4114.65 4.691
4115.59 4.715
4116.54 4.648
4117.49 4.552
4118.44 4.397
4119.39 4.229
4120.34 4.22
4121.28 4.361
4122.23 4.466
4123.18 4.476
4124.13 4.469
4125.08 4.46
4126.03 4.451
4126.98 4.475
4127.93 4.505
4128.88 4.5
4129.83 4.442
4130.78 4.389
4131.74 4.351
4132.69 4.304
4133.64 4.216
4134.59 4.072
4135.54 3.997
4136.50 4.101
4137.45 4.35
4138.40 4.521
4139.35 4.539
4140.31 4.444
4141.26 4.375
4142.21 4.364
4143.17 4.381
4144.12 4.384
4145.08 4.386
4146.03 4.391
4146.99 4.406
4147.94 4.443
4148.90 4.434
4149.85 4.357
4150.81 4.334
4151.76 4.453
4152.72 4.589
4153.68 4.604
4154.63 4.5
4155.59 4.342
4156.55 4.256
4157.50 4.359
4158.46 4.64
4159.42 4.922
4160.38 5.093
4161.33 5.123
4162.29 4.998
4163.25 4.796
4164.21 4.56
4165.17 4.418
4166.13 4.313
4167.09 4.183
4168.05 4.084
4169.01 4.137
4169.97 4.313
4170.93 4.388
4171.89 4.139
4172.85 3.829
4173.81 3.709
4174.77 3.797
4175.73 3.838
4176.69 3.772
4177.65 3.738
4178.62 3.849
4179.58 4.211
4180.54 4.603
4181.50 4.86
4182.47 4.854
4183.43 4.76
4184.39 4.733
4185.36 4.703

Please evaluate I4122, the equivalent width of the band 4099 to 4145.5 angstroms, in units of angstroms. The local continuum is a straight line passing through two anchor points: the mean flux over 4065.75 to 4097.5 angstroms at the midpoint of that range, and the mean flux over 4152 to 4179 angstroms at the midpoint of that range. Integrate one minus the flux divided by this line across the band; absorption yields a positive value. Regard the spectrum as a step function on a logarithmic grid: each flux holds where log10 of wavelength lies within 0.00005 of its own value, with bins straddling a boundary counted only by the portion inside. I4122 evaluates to 1.4 angstroms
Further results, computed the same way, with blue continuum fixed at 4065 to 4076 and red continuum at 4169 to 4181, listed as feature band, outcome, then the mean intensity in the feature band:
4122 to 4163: -4.6 angstroms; 4.46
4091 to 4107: 0.4 angstroms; 3.89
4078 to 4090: -2.1 angstroms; 4.68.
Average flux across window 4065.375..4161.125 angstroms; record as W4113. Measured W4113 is 4.33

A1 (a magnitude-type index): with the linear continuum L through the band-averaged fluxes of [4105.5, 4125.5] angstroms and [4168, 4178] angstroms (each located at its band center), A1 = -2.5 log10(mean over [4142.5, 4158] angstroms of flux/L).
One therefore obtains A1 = -0.06 mag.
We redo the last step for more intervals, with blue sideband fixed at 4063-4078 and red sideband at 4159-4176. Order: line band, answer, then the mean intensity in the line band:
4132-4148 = -0.02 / 4.33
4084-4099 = -0.14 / 4.58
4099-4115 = 0.04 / 3.95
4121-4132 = -0.07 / 4.45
